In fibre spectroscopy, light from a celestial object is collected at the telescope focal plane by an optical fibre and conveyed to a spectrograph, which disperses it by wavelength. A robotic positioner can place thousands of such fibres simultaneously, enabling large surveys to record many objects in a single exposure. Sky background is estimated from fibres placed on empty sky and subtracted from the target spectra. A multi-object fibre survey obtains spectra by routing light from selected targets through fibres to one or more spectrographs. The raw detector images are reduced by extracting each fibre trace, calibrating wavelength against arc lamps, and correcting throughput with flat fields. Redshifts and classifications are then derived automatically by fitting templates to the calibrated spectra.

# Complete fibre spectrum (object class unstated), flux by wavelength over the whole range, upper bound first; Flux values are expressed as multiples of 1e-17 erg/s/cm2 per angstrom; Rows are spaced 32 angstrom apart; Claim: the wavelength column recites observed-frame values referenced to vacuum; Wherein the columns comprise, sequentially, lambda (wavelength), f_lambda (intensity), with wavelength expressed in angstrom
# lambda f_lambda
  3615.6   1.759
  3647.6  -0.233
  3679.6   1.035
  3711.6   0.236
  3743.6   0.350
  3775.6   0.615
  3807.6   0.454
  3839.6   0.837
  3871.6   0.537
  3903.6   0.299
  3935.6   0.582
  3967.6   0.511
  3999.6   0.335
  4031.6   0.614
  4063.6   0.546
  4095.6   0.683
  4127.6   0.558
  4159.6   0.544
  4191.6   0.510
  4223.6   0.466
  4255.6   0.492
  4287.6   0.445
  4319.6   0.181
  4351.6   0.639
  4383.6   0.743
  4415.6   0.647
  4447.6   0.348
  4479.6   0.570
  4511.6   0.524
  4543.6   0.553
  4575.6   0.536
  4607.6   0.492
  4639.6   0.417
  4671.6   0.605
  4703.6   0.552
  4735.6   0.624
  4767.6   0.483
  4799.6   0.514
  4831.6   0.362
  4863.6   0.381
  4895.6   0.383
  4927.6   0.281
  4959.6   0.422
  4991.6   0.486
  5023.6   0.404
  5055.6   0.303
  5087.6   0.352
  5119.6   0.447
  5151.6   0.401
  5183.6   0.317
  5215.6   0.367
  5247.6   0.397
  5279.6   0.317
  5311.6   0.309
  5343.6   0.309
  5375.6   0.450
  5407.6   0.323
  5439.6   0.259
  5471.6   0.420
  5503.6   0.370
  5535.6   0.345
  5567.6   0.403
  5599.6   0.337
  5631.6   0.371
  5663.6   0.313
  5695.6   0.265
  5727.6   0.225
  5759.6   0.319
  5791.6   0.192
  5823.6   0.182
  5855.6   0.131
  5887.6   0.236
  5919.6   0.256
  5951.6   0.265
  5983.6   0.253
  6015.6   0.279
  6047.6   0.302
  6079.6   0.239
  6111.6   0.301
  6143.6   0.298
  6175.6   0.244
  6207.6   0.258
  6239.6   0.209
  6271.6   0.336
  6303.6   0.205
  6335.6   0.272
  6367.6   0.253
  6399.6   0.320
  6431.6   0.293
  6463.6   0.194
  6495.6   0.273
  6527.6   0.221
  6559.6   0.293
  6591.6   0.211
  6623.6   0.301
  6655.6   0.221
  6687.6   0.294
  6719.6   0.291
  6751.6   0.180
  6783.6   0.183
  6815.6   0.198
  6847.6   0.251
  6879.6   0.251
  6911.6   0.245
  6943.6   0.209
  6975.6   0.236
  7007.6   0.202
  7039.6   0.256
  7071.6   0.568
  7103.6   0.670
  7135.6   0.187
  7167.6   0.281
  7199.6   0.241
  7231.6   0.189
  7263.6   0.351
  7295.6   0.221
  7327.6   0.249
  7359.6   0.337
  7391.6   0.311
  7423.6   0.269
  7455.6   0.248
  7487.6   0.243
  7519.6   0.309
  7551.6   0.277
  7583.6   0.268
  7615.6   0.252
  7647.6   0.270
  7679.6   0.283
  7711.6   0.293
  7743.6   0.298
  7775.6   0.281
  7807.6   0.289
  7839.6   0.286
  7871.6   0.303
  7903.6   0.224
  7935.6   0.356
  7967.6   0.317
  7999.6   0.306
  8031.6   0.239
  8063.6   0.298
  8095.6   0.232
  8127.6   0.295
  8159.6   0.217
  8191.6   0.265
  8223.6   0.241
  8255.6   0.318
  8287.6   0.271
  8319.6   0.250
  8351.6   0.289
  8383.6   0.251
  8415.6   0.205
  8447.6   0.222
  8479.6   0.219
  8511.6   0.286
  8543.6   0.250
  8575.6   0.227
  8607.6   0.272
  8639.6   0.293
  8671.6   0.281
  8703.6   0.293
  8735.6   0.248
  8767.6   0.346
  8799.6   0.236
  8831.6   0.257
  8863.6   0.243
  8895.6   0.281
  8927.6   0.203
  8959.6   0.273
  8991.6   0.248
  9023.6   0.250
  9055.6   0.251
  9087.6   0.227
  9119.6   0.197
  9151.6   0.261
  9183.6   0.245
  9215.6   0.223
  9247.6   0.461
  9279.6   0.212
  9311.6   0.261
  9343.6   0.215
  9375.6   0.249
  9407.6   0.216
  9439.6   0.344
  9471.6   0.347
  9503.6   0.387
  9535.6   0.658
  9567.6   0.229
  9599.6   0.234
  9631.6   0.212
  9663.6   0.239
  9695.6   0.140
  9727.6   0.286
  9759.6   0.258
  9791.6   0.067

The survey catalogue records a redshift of 0.90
